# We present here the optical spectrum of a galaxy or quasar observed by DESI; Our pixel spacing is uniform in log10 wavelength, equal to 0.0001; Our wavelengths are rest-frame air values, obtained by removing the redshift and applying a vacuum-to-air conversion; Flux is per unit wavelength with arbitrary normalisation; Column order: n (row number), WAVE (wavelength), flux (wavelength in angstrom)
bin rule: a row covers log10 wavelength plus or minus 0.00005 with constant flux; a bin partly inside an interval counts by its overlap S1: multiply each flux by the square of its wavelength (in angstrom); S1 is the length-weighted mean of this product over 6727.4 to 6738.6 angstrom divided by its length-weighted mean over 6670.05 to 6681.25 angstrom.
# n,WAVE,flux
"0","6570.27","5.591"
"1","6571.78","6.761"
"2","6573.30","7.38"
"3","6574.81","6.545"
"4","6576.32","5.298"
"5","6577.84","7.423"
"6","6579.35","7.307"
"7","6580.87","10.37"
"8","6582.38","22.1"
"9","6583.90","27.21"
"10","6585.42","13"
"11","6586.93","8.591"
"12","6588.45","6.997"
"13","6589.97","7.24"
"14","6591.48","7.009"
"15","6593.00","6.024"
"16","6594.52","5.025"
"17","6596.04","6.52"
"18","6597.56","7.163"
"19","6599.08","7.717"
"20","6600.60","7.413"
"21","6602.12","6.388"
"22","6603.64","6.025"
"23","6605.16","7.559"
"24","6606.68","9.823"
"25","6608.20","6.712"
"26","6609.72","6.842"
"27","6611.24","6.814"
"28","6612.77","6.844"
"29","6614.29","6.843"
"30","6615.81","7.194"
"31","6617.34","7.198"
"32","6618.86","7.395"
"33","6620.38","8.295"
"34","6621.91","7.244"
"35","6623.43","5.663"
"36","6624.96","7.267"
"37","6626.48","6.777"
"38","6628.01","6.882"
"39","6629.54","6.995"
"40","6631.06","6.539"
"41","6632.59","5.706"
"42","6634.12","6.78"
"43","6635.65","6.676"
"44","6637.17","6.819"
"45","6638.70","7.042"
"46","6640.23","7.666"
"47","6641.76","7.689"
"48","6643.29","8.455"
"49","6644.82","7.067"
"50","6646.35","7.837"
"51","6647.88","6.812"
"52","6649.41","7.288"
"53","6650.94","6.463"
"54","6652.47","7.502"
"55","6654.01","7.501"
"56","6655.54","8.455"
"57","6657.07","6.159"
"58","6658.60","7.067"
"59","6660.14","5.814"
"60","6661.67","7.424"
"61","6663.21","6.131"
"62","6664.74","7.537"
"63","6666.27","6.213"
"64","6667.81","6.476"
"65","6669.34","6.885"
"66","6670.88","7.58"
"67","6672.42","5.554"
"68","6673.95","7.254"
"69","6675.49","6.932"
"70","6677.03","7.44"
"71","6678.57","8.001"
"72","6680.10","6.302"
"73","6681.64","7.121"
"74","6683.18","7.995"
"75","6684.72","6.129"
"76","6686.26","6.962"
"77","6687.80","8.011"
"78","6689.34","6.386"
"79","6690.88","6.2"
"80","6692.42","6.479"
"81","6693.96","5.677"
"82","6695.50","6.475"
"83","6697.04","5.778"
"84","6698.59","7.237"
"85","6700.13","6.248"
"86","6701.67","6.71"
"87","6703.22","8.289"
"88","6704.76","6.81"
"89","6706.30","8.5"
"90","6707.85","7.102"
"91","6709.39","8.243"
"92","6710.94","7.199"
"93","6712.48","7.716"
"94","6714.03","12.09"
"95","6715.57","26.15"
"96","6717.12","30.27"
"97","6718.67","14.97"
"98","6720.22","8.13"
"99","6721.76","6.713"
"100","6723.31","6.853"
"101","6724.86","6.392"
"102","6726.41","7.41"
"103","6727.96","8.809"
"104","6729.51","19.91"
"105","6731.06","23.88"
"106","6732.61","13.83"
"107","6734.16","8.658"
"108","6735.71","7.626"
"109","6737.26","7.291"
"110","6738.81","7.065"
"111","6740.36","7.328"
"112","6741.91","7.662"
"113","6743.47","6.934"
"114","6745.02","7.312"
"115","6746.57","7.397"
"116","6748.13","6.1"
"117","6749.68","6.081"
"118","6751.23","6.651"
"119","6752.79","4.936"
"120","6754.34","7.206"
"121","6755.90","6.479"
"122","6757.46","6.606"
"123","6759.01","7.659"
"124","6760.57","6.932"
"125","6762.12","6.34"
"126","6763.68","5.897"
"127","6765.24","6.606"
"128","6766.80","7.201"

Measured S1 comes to 1.8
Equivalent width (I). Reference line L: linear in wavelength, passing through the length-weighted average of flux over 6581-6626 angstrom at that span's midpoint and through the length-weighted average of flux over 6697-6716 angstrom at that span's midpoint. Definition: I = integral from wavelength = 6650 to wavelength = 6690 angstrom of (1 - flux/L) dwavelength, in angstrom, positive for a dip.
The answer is 8.1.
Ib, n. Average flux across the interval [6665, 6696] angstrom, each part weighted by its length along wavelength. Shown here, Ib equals 6.82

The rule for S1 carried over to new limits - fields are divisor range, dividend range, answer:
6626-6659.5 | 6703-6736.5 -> 1.68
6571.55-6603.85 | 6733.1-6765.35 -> 0.81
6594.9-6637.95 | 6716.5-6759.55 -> 1.40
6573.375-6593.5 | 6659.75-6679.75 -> 0.68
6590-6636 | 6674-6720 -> 1.32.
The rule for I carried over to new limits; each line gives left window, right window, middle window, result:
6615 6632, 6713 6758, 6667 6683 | 2.84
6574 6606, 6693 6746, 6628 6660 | 7.78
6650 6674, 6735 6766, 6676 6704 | -0.04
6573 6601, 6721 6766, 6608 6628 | 4.62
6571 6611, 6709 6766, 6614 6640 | 5.78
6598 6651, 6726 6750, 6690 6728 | -0.98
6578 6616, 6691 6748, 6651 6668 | 4.27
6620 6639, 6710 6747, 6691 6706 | 4.84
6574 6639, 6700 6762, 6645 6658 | 1.95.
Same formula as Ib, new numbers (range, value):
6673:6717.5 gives 8.48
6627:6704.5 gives 6.93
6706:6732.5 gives 12.5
